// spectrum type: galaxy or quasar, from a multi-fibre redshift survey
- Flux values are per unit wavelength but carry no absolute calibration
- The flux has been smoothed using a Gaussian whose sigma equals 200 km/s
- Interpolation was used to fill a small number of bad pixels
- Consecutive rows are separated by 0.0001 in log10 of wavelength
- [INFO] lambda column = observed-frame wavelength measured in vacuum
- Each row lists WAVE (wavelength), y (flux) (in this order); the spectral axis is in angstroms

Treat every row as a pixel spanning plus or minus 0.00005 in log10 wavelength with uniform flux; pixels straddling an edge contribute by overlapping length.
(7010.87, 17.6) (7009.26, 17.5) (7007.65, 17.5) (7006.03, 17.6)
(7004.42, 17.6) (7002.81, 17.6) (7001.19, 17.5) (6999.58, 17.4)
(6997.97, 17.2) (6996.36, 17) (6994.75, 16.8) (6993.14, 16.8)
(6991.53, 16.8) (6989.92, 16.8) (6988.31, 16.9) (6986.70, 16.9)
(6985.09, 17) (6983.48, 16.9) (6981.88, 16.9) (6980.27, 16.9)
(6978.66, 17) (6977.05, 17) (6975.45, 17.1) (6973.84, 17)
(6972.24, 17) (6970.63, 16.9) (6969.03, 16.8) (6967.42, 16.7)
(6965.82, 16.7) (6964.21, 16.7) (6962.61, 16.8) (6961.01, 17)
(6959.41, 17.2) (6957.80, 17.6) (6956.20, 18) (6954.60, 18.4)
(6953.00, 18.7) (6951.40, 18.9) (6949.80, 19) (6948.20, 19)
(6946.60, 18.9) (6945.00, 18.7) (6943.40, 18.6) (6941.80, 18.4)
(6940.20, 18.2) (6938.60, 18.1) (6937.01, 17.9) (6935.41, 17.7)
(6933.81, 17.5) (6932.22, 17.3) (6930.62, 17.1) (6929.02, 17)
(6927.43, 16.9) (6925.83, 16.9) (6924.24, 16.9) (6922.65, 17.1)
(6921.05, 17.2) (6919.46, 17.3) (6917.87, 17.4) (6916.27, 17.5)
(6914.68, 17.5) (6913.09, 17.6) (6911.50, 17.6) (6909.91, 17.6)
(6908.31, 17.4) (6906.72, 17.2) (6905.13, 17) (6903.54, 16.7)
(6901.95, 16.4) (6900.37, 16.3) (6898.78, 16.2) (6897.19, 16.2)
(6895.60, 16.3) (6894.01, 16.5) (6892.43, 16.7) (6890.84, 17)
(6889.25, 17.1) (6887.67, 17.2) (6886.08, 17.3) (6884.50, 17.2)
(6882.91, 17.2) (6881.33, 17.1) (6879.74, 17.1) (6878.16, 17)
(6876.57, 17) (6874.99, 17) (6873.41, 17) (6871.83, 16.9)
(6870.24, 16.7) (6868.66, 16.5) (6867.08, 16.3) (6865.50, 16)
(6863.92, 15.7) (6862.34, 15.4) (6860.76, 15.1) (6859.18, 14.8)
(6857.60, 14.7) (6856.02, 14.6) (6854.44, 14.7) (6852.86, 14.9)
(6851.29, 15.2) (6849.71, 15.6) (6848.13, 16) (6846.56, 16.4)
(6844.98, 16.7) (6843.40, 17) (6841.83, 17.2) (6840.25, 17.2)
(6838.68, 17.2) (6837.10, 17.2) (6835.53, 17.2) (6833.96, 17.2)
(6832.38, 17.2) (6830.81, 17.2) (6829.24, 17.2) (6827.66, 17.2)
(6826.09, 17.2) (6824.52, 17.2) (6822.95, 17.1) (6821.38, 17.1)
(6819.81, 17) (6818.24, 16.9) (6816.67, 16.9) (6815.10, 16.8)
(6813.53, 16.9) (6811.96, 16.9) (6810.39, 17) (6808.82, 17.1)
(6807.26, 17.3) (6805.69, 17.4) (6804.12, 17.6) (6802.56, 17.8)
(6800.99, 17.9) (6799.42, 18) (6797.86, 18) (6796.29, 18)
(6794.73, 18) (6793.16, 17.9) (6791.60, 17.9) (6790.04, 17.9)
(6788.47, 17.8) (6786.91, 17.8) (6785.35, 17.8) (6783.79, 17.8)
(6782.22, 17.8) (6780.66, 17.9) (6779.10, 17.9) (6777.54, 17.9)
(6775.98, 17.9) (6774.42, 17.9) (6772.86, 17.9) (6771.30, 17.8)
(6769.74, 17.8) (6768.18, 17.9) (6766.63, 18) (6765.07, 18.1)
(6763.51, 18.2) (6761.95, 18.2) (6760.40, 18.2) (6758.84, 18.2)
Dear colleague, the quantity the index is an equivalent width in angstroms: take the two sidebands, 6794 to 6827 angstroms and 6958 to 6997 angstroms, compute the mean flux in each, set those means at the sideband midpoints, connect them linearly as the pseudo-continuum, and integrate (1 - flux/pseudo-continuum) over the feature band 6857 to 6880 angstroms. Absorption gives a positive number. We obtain 1.31 angstroms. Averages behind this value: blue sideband 17.3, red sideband 16.9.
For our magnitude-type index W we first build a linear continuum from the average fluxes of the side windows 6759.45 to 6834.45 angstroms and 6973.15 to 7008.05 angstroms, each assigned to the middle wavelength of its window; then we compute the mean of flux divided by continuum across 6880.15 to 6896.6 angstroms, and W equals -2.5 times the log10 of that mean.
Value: 0.03 mag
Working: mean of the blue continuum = 17.6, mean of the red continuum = 17.1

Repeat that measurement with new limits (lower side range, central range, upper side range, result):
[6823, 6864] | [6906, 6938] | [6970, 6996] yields -0.04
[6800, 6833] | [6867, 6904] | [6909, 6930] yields 0.03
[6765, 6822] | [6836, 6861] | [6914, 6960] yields 0.11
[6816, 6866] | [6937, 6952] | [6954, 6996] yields -0.11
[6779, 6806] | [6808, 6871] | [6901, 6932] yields 0.07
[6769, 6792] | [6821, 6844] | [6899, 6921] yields 0.02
